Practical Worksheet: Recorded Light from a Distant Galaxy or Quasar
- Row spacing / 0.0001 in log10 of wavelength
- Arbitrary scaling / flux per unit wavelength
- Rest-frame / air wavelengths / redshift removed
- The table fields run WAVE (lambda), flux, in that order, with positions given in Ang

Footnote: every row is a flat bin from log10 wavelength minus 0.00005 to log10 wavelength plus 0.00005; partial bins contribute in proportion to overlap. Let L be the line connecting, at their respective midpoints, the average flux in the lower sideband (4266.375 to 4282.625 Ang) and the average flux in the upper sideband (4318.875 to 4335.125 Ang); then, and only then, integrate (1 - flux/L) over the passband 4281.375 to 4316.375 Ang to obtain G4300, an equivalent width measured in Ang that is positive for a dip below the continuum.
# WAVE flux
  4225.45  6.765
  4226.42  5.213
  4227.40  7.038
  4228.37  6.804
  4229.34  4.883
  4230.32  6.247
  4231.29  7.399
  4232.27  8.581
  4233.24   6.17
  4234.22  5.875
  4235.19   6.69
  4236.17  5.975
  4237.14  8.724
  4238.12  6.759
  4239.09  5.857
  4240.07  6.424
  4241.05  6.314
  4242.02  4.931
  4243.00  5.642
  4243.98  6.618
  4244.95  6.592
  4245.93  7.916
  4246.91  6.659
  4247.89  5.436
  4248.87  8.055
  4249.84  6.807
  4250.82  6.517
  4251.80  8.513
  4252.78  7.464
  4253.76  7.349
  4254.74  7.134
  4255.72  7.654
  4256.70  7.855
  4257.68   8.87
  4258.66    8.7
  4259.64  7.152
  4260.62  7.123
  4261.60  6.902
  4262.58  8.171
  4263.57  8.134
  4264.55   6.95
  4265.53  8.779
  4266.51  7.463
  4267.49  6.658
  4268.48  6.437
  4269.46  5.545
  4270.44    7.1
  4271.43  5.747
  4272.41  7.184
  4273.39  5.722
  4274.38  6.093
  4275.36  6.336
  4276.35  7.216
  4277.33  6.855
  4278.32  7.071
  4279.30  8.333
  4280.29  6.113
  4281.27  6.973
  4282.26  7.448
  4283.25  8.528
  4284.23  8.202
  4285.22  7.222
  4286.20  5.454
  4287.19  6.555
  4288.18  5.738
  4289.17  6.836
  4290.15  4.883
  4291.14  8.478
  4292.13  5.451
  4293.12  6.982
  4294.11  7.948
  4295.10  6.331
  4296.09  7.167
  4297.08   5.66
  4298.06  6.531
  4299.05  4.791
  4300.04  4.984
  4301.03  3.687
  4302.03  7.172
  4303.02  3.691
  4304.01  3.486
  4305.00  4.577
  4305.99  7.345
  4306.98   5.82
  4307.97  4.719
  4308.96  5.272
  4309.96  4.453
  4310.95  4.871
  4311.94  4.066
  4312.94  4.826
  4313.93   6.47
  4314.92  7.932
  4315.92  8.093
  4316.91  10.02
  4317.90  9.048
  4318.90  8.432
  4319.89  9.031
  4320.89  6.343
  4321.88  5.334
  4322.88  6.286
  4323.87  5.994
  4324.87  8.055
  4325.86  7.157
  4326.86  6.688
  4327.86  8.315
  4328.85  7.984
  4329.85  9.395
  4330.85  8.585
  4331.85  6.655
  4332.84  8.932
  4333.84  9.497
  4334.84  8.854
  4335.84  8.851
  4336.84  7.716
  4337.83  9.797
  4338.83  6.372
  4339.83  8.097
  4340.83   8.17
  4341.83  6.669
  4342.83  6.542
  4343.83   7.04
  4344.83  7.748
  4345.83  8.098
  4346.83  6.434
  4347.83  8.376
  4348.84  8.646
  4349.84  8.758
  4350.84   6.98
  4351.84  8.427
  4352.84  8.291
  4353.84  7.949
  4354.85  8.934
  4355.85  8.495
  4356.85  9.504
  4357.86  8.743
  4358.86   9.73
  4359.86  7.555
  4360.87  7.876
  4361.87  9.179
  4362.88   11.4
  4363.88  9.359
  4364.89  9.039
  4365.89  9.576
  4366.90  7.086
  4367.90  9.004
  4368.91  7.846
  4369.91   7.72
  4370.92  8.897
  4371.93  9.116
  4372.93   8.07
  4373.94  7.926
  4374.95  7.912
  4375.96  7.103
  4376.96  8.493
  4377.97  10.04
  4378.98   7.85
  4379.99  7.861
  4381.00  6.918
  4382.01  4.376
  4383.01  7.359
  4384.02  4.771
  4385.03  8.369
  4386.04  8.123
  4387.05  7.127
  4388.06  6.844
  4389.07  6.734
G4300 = 5.3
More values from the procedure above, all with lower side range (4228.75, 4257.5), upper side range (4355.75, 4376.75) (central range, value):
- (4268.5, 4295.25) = 2.3 Ang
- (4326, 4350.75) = 0.7 Ang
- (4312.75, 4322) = 0.2 Ang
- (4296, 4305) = 3.0 Ang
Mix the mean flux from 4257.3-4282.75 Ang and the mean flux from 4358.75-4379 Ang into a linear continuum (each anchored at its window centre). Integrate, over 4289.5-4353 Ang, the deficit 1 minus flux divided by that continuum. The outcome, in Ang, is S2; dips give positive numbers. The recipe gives 7.4 Ang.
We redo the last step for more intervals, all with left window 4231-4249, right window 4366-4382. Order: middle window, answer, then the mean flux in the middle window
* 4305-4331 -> 2.0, 6.88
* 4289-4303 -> 2.1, 6.11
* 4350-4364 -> -1.5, 8.73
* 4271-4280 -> 0.4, 6.72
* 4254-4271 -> -1.4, 7.44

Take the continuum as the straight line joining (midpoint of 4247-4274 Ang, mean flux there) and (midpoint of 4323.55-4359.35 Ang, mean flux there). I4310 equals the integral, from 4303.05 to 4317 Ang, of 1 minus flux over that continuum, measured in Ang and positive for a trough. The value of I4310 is 3.8 Ang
